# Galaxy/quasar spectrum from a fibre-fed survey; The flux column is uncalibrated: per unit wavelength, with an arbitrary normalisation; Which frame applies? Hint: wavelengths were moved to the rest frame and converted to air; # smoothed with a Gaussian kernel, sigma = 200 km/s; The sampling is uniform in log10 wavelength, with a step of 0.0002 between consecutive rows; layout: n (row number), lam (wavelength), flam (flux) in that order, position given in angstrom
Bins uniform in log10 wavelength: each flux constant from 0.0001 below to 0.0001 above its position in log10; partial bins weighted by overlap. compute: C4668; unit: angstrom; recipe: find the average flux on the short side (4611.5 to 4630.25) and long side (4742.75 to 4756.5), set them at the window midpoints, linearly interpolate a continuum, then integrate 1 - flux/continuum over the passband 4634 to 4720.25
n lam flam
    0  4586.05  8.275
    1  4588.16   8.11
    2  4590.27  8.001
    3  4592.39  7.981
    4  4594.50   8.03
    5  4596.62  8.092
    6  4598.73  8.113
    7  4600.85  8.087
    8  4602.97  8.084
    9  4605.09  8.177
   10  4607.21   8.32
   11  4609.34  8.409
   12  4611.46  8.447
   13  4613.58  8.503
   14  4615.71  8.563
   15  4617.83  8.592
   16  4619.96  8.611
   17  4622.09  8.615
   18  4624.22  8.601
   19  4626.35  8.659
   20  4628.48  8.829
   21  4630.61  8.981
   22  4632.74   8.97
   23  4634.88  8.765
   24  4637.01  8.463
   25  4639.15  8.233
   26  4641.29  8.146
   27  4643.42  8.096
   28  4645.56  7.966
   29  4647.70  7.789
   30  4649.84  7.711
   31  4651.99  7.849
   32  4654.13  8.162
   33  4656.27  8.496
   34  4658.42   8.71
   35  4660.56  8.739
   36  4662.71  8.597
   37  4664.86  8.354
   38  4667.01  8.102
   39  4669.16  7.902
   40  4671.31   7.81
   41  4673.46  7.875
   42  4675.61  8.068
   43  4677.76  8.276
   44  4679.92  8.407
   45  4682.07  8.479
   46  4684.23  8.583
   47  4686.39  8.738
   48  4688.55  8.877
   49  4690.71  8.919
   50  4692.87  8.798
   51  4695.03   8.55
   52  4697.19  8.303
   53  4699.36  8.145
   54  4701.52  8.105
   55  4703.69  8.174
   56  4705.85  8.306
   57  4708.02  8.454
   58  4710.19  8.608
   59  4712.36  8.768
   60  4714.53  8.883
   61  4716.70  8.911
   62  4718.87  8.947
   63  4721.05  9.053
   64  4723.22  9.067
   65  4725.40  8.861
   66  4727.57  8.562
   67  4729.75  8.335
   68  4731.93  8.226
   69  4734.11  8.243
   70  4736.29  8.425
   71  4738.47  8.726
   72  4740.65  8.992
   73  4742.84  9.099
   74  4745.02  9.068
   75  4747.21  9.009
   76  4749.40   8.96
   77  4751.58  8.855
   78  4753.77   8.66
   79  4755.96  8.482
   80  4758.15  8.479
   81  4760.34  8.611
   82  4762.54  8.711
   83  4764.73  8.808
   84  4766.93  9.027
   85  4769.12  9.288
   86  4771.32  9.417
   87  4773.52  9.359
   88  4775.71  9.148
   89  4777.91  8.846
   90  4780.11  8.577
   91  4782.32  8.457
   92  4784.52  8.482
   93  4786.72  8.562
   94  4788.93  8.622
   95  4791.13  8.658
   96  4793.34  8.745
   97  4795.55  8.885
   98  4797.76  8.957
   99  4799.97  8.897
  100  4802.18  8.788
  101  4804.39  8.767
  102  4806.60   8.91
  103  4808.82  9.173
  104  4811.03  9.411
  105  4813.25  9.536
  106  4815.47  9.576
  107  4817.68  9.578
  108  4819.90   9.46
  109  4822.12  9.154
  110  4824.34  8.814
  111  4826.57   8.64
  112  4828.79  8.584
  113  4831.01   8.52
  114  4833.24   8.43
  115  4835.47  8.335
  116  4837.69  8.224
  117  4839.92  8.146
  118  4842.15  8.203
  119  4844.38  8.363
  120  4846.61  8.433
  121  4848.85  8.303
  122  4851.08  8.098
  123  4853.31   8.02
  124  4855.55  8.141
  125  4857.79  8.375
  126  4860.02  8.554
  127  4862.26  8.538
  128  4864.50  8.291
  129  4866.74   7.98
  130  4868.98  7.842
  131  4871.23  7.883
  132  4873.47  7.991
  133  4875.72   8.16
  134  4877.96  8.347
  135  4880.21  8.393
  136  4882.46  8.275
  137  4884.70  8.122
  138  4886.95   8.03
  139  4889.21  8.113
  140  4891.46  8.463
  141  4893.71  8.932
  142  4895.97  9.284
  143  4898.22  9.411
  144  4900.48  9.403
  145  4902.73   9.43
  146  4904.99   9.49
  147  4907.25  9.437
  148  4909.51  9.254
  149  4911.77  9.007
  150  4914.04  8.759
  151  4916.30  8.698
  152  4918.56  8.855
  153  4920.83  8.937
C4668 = 3.5 angstrom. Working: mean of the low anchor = 8.63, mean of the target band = 8.38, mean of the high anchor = 8.88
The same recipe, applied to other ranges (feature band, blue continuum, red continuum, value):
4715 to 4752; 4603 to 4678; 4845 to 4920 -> -1.56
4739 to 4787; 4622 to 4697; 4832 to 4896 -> -3.05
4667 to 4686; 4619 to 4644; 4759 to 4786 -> 1.08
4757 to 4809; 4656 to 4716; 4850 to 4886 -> -3.33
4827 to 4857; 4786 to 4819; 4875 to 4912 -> 2.09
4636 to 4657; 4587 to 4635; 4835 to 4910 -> 0.83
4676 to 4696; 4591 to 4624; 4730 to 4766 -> -0.18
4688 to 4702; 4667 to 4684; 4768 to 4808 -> -0.45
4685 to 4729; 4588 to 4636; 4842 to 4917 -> -0.97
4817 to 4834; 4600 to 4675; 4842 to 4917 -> -0.79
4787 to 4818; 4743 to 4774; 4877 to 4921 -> -0.45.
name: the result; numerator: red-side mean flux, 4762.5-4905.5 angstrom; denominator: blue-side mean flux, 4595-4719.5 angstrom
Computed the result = 1.0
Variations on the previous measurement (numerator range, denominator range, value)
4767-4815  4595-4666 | 1.07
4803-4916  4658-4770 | 1.01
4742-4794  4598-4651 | 1.05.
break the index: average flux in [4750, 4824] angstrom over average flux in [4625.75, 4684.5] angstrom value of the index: 1.07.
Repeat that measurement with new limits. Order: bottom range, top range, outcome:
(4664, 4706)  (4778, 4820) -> 1.07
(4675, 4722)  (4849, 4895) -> 0.96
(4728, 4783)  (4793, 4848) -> 1.00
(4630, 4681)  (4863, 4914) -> 1.04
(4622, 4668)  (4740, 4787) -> 1.06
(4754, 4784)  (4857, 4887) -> 0.93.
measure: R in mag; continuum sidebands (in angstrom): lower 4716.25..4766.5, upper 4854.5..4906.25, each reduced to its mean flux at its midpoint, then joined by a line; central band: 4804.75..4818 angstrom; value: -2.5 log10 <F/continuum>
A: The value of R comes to -0.08 mag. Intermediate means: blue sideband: 8.74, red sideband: 8.5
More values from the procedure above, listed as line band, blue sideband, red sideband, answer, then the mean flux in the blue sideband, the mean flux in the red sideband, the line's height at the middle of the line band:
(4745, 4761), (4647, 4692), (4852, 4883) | -0.062 mag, 8.31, 8.2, 8.26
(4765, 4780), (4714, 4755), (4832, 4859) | -0.064 mag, 8.78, 8.26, 8.6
